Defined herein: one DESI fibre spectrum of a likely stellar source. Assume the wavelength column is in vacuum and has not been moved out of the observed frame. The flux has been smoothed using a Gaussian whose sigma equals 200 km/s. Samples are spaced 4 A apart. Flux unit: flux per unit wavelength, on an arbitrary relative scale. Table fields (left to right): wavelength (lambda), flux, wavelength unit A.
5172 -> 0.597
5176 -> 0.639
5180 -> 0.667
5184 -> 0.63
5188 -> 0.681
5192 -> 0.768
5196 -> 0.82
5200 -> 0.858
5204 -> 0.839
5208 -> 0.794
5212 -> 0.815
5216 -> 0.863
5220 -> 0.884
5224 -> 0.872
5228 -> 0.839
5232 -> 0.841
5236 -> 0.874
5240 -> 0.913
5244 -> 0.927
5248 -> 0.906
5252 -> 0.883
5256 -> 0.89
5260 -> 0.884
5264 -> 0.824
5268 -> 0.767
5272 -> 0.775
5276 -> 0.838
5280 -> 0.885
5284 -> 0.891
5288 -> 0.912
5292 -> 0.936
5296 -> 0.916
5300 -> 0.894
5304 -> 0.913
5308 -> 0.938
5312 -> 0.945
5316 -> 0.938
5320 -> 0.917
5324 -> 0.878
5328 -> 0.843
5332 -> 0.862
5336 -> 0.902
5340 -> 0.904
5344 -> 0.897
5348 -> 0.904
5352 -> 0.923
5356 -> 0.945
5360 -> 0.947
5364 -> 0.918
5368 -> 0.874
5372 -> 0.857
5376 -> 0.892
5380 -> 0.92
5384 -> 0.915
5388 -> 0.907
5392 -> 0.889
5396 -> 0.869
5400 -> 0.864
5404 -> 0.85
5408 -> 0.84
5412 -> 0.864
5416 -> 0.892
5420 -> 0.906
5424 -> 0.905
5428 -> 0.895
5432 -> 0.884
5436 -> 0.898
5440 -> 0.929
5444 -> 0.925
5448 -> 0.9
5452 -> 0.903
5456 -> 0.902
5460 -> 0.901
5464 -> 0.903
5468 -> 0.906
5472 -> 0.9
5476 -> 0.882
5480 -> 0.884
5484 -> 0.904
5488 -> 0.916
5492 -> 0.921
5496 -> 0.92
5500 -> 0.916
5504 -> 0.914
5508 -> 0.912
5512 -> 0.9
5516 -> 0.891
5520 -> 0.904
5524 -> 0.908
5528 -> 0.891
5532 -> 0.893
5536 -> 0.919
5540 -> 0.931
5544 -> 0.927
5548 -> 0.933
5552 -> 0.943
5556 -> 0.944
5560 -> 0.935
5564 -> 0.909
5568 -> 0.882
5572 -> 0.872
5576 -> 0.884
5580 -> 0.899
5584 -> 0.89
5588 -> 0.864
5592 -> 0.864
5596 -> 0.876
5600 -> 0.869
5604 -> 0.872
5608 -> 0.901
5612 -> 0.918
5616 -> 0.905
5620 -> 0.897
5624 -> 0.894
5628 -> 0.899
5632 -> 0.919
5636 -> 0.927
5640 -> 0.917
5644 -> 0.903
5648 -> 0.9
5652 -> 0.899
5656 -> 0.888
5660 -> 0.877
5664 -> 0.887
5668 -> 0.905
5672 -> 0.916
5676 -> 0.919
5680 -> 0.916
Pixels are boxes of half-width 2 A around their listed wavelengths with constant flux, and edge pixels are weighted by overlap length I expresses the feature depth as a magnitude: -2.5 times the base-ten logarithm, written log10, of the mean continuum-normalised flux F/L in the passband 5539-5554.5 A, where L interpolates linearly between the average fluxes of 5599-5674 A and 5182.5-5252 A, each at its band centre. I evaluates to -0.06 mag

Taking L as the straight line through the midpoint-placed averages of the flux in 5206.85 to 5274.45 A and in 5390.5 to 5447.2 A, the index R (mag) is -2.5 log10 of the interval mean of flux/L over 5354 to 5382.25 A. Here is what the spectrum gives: -0.04 mag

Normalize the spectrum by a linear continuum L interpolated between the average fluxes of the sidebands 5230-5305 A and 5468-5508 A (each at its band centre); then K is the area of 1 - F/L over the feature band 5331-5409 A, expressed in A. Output -0.4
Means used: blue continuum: 0.877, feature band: 0.895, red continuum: 0.907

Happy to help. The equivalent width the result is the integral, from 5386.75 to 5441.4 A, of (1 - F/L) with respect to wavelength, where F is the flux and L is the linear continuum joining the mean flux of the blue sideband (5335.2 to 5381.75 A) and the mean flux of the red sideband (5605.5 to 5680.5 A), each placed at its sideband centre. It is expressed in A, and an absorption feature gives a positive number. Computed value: 1.3 A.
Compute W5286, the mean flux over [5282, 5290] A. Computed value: 0.901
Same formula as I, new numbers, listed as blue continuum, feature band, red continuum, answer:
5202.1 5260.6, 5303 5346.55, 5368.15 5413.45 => -0.04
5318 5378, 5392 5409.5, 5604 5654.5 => 0.05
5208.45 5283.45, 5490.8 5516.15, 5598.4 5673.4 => -0.03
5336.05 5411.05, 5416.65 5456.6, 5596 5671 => -0.01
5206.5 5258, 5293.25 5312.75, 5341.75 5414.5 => -0.05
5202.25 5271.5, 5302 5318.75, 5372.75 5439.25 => -0.07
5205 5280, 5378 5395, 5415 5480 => -0.02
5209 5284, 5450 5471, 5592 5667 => -0.03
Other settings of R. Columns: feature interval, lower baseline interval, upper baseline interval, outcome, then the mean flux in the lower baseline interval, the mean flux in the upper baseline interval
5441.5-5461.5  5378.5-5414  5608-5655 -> -0.026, 0.879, 0.906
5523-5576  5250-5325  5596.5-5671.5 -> -0.022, 0.886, 0.899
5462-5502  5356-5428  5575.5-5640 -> -0.016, 0.89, 0.893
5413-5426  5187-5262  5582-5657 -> -0.030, 0.852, 0.895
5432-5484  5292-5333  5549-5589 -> 0.004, 0.907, 0.904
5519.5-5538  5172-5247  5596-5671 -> -0.035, 0.803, 0.898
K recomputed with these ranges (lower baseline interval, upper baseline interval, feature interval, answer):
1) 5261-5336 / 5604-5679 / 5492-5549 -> -1.0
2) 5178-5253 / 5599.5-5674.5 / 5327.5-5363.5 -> -2.5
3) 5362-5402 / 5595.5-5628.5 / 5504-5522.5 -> -0.2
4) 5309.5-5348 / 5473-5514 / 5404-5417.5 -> 0.6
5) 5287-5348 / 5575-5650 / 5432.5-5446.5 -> -0.2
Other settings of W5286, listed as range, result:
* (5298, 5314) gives 0.922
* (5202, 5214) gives 0.816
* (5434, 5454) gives 0.911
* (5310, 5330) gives 0.904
